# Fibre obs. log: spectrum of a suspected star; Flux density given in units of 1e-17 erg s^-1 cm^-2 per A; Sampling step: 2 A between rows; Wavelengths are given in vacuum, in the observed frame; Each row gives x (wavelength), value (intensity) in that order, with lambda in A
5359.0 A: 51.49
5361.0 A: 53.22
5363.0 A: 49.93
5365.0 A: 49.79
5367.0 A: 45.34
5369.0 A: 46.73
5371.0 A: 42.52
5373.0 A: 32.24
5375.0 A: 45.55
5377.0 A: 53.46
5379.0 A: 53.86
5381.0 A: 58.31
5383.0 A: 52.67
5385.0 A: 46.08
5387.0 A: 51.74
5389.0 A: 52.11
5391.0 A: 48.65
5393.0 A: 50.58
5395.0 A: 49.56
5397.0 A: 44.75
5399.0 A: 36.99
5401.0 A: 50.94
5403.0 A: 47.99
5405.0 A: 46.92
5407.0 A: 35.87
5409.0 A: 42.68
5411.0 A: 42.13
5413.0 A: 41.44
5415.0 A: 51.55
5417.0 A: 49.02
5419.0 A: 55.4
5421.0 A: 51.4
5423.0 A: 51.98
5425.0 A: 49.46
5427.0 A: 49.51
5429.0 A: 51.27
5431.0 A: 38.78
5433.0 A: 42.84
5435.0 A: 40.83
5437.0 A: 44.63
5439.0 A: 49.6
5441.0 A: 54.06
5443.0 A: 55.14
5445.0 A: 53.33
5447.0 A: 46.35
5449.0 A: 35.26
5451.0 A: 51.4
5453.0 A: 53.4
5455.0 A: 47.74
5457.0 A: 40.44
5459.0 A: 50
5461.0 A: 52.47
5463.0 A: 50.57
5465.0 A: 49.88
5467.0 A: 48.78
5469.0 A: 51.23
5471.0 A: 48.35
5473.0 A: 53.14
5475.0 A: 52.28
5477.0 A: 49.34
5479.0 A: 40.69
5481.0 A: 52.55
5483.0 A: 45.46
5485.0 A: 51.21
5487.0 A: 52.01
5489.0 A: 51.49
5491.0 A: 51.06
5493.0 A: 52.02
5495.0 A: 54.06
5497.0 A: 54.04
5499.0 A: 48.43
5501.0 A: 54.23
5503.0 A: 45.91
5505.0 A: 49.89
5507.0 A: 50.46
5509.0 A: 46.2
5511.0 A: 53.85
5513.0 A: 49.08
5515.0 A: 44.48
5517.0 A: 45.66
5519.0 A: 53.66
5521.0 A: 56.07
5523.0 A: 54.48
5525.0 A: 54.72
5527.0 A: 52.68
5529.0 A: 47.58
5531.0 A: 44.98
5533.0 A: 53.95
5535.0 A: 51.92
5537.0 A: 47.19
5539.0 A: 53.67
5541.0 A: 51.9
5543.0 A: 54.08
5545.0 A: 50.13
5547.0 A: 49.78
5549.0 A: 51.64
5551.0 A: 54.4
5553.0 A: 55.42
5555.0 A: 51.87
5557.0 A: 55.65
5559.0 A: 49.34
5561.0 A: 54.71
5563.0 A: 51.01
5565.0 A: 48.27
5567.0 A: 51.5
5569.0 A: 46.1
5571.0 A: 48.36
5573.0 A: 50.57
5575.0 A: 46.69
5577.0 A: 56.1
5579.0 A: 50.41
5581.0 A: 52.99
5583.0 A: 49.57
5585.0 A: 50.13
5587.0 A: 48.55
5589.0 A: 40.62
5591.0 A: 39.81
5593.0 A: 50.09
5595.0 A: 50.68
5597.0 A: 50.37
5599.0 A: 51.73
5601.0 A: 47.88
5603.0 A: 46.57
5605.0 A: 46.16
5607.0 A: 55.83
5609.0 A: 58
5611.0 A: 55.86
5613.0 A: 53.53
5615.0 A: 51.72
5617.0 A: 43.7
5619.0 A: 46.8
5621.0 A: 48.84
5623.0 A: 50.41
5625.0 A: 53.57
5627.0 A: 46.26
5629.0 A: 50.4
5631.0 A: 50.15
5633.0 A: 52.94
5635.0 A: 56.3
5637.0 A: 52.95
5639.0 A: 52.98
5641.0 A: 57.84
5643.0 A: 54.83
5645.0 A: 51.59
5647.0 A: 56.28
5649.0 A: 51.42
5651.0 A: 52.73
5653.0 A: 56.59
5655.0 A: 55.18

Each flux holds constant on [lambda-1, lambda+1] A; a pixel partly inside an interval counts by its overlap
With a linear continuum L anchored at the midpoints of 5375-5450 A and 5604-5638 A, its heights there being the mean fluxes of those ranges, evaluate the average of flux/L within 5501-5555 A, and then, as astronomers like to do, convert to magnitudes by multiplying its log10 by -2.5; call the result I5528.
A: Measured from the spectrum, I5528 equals -0.024 mag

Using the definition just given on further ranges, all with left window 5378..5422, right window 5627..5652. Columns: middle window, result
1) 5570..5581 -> 0.02 mag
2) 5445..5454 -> 0.04 mag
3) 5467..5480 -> 0.01 mag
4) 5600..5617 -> 0.02 mag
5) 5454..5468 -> 0.02 mag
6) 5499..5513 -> 0.01 mag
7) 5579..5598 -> 0.08 mag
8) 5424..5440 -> 0.07 mag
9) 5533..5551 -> -0.01 mag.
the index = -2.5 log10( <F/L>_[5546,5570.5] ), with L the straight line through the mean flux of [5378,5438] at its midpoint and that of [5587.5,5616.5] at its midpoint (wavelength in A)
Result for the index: -0.05 mag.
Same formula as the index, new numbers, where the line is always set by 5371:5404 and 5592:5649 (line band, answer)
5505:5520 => 0.02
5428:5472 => 0.03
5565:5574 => 0.04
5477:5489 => 0.02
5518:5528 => -0.09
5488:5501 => -0.05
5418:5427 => -0.06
